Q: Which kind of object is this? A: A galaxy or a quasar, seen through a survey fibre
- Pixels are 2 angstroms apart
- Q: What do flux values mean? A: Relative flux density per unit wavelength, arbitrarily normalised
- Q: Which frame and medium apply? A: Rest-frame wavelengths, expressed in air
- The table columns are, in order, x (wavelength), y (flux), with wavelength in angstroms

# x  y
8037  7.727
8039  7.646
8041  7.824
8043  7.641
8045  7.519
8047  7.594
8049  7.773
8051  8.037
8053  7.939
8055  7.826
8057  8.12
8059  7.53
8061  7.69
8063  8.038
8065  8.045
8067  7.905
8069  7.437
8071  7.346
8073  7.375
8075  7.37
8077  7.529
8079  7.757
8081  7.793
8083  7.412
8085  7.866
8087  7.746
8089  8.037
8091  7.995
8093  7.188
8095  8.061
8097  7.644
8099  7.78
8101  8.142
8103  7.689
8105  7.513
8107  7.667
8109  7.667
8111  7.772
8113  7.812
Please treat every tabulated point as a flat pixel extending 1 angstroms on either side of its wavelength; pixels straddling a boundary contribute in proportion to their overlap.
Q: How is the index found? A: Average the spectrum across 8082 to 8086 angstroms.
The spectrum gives 7.64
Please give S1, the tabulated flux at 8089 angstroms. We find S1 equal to 8.037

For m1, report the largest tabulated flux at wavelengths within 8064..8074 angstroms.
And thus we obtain 8.045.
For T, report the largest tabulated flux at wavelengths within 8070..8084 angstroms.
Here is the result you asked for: 7.793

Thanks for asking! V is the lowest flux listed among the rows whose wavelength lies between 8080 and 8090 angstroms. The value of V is 7.412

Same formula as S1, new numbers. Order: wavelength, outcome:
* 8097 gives 7.644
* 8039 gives 7.646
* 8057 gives 8.12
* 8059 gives 7.53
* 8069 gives 7.437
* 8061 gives 7.69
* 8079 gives 7.757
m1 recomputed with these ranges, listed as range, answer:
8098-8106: 8.142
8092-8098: 8.061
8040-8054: 8.037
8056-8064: 8.12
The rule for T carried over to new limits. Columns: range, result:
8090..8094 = 7.995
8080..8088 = 7.866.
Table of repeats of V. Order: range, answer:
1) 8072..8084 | 7.37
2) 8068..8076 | 7.346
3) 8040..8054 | 7.519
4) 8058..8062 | 7.53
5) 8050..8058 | 7.826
